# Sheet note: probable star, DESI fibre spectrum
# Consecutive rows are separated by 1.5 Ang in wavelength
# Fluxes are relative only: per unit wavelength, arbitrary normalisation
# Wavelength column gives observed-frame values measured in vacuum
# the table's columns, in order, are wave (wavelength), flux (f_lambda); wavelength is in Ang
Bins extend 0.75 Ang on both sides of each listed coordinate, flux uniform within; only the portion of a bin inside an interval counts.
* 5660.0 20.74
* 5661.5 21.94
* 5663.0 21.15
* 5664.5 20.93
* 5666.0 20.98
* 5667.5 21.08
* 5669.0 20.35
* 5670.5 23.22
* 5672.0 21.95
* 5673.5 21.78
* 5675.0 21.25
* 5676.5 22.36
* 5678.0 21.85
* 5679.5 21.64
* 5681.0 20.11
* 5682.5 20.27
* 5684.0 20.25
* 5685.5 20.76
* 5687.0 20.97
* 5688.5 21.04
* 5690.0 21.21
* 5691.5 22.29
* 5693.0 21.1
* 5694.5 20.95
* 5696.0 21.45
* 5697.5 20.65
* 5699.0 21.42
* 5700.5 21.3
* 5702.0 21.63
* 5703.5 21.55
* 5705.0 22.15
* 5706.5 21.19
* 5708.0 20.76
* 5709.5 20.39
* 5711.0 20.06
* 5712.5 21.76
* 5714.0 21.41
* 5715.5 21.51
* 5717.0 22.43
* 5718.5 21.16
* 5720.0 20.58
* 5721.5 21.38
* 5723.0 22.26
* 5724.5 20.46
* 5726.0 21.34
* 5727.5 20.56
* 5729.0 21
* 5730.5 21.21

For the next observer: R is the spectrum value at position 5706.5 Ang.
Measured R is 21.19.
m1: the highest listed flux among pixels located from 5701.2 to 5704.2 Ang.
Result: 21.63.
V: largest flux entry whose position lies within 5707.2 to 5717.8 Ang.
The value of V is 22.43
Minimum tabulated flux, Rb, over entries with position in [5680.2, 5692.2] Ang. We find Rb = 20.11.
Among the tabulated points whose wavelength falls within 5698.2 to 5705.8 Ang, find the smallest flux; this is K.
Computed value 21.3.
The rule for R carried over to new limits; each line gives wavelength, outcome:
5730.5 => 21.21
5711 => 20.06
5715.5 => 21.51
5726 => 21.34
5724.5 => 20.46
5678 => 21.85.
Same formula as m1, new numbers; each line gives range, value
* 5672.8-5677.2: 22.36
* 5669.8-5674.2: 23.22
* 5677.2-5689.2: 21.85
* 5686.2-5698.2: 22.29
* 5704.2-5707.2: 22.15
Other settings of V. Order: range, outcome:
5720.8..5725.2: 22.26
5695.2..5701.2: 21.45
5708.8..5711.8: 20.39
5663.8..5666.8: 20.98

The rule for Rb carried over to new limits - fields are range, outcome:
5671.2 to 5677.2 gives 21.25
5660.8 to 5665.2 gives 20.93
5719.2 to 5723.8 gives 20.58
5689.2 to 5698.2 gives 20.65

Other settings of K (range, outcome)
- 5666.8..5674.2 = 20.35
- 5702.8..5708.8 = 20.76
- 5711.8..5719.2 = 21.16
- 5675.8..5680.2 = 21.64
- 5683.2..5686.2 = 20.25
